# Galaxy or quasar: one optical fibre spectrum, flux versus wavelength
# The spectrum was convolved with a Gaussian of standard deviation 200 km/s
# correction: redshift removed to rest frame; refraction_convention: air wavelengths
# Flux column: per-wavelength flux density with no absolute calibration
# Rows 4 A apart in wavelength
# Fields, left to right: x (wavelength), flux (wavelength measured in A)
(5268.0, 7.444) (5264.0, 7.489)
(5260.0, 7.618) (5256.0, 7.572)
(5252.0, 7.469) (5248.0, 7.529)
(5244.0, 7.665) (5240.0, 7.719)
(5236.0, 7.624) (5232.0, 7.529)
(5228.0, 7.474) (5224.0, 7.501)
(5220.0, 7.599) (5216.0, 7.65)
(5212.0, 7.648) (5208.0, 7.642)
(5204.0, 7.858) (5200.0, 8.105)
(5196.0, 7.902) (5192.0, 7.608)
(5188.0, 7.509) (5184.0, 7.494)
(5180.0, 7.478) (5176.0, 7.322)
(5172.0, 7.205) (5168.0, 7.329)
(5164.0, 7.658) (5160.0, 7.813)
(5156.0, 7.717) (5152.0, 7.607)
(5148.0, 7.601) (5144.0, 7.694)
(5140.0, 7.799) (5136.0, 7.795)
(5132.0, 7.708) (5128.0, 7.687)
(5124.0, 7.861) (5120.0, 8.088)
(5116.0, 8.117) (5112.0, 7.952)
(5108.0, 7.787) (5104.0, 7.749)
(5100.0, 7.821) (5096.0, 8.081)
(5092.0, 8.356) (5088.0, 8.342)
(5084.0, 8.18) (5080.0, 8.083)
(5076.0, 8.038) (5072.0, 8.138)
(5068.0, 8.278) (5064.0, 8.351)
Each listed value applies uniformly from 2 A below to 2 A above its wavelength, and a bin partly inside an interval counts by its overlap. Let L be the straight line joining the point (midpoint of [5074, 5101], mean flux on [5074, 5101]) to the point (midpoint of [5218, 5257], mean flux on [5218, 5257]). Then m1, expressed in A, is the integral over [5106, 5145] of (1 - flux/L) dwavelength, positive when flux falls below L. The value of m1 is 0.7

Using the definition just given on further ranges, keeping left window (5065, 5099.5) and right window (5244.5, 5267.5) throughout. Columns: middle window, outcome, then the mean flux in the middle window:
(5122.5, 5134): 0.4 A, 7.75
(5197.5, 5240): 0.0 A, 7.67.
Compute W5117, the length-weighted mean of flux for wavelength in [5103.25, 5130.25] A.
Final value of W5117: 7.9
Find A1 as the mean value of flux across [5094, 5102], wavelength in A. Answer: 7.95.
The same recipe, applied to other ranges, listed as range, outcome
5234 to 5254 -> 7.6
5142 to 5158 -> 7.65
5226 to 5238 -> 7.54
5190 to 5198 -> 7.75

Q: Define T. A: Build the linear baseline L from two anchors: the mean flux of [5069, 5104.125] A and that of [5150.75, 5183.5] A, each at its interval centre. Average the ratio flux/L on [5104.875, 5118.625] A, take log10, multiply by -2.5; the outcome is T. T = 0.00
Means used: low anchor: 8.11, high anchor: 7.51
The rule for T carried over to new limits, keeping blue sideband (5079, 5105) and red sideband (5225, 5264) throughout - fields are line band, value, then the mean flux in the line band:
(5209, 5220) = 0.005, 7.64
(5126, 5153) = 0.032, 7.7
